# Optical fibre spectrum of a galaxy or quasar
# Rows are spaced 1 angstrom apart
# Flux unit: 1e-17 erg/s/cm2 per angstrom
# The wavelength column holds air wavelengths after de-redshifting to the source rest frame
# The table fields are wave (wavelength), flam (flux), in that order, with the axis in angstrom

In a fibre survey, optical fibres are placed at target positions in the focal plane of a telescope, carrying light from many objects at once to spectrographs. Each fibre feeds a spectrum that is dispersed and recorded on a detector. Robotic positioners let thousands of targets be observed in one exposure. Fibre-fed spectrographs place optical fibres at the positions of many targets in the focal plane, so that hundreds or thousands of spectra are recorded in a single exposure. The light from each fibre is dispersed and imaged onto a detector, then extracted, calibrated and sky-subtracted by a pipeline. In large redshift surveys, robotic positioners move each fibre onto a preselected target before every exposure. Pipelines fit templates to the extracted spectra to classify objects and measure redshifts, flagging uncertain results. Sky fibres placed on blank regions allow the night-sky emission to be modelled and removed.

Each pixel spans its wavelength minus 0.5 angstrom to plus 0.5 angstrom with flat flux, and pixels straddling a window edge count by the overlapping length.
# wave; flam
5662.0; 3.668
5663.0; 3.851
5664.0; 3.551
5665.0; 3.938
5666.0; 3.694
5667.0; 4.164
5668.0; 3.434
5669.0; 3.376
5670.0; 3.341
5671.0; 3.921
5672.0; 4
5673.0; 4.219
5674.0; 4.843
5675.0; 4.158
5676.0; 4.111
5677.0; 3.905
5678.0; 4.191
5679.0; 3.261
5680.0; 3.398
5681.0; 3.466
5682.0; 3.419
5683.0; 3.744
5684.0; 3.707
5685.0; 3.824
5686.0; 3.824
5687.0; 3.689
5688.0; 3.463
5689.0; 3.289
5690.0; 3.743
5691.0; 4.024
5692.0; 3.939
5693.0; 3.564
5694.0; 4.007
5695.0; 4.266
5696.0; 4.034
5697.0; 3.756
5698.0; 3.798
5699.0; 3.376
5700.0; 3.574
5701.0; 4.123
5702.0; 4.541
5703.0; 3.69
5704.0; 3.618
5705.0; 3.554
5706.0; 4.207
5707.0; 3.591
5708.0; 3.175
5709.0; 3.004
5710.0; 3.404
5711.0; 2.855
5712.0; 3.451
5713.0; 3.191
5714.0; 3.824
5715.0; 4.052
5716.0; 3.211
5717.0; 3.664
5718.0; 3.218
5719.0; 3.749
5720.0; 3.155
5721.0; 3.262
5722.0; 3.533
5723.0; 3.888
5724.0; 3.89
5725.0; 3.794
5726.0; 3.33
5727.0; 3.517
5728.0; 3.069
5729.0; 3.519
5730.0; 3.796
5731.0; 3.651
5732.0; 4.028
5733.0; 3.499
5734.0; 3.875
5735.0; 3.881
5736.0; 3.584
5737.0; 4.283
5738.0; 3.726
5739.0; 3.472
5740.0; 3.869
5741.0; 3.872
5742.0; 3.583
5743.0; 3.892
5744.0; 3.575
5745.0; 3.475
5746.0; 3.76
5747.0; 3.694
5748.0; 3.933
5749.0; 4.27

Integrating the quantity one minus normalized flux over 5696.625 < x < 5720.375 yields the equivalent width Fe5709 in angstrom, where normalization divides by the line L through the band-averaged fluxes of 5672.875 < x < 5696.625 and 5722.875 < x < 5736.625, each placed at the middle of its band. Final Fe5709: 1.07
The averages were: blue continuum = 3.83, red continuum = 3.67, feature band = 3.58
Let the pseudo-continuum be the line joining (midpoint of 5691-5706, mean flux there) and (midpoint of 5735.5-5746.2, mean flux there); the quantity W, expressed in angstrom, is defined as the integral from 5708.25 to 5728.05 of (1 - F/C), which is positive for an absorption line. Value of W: 1.80 angstrom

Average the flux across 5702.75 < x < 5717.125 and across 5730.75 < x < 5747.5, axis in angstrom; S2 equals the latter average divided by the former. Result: 1.1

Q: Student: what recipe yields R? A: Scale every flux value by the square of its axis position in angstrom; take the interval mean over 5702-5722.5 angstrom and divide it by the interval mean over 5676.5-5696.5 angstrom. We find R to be 0.94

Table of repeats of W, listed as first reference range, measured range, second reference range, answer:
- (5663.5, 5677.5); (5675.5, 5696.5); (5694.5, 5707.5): 0.67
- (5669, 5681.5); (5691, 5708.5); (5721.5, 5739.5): -0.11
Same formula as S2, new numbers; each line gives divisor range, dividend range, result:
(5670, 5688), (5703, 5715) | 0.91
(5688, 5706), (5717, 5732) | 0.93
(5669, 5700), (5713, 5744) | 0.96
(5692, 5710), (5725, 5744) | 0.98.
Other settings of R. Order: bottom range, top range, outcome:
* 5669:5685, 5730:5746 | 1.00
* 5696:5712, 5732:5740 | 1.06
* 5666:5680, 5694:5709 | 0.98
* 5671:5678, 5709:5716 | 0.83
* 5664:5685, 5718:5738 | 0.97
